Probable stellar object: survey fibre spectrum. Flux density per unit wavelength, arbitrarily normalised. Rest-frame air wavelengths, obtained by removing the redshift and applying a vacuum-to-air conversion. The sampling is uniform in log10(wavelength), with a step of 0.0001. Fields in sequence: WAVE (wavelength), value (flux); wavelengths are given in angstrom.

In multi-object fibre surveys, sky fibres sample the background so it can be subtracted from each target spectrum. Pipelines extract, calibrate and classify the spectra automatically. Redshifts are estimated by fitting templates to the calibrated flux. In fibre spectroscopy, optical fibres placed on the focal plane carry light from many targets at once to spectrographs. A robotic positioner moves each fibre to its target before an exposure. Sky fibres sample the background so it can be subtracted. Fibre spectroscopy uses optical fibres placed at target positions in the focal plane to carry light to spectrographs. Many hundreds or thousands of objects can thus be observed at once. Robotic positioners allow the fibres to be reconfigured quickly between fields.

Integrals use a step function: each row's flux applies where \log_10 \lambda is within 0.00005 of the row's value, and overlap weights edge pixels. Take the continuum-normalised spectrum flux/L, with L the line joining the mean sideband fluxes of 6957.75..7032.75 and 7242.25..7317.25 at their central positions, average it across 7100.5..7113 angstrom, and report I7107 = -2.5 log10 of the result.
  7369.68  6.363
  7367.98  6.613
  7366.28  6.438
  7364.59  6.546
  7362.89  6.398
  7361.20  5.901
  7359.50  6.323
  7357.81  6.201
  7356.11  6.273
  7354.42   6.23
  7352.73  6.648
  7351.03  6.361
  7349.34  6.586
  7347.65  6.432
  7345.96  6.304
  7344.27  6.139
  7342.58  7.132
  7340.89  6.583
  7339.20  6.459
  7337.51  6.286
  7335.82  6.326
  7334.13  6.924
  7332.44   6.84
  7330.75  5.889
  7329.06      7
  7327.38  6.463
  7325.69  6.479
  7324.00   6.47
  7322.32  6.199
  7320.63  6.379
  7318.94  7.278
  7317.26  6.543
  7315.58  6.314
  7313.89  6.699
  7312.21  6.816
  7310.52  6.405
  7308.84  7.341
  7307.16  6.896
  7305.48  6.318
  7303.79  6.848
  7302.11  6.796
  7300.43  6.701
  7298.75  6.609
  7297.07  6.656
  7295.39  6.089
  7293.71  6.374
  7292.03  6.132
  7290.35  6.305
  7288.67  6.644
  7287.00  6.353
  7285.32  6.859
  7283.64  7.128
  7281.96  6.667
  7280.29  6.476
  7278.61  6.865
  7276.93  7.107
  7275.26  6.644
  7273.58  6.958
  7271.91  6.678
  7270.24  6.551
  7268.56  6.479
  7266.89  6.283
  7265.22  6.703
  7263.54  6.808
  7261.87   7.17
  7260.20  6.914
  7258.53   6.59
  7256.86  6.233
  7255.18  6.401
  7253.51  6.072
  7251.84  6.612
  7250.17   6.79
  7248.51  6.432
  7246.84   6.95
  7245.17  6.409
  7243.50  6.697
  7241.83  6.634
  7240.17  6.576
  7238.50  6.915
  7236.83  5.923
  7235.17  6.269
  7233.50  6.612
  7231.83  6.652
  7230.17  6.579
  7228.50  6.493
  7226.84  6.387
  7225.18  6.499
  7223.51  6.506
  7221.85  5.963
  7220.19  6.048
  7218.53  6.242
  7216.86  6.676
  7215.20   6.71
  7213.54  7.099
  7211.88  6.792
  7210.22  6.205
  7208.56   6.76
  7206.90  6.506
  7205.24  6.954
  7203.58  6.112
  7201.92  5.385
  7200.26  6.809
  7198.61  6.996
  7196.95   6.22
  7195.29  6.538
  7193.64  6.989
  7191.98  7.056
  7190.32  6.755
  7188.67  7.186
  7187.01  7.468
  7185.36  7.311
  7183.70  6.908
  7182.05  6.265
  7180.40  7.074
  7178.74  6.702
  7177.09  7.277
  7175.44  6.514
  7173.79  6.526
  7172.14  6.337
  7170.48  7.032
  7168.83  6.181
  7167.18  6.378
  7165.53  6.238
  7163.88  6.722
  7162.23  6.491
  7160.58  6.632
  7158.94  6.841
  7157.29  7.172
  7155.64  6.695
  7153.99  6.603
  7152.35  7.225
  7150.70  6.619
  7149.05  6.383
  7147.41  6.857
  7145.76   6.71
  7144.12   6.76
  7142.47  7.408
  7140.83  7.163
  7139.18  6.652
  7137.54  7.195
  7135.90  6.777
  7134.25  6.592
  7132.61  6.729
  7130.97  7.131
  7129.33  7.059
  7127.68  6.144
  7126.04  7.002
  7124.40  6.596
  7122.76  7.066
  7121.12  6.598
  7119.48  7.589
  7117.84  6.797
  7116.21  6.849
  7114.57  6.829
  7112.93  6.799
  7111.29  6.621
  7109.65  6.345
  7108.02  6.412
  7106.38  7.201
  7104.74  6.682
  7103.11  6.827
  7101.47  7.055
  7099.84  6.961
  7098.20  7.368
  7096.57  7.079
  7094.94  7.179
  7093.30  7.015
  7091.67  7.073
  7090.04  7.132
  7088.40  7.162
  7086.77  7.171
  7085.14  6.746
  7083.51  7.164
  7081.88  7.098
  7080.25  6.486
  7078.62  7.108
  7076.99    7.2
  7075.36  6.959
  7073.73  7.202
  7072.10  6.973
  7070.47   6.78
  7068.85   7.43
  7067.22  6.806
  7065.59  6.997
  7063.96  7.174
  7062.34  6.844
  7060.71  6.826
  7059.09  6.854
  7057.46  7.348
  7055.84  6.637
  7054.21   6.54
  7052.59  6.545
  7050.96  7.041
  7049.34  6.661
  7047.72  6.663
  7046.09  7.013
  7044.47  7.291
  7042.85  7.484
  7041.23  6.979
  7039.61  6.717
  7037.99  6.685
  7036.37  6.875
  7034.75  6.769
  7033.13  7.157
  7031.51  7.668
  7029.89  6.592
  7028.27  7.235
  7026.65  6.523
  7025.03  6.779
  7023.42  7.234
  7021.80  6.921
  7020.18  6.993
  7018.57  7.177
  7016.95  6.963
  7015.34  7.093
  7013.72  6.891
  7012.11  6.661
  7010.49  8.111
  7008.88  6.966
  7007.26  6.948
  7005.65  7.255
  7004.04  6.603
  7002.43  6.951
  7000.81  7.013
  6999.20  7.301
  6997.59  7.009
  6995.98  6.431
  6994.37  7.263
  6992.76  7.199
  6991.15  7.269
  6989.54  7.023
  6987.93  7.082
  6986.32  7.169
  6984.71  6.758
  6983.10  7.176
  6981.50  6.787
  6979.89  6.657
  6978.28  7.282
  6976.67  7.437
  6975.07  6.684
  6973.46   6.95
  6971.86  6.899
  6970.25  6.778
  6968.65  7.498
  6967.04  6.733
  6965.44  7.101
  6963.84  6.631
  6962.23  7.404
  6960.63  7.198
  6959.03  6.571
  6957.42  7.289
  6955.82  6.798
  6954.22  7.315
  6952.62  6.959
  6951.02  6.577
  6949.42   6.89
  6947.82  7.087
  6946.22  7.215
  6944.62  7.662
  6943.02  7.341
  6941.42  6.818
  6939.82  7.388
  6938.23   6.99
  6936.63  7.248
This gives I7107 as 0.02 mag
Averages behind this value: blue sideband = 7.02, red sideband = 6.63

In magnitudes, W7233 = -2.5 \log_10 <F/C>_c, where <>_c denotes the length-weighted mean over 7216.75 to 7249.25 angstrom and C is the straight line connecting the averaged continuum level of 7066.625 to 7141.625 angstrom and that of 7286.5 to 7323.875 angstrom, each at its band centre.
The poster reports 0.04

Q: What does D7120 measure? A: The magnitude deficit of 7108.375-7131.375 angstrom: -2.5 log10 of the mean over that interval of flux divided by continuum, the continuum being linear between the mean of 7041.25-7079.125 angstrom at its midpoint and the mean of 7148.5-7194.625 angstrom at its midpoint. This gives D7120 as 0.01 mag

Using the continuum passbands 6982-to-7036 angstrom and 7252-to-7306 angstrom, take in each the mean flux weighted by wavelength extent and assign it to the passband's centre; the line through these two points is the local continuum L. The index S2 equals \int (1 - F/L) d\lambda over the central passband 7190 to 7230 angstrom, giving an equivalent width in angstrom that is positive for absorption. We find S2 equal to 1.1 angstrom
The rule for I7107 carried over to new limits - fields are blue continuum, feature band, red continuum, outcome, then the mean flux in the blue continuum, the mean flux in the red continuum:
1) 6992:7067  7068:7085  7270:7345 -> -0.018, 6.97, 6.61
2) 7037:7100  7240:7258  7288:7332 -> 0.024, 6.98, 6.56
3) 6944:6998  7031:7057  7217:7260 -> -0.007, 7.02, 6.47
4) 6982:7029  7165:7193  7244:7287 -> 0.001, 7.03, 6.66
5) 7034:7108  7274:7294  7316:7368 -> -0.011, 6.97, 6.47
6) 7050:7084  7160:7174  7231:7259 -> 0.034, 6.95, 6.51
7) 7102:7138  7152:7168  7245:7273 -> 0.010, 6.81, 6.6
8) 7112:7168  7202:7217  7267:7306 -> 0.021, 6.8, 6.61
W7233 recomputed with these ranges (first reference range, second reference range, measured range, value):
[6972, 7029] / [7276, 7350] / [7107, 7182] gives 0.01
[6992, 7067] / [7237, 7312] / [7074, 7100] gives -0.03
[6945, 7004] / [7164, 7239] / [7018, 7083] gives -0.01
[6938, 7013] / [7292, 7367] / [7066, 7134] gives -0.01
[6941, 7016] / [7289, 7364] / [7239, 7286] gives -0.01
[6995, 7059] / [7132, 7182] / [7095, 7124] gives -0.01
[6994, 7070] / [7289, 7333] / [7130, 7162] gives -0.01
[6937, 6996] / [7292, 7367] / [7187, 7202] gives -0.01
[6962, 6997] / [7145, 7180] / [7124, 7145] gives -0.02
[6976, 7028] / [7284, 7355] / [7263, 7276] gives 0.00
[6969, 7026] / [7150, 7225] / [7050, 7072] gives 0.00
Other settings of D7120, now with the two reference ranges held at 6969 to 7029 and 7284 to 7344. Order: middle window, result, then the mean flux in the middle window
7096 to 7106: -0.020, 7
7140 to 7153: -0.011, 6.88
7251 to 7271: 0.015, 6.57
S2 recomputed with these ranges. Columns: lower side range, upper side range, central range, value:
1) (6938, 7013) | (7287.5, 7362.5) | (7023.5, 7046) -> -0.1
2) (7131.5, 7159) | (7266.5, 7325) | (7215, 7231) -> 0.8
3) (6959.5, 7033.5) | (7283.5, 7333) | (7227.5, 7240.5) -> 0.4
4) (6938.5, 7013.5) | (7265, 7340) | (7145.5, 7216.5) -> 0.7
